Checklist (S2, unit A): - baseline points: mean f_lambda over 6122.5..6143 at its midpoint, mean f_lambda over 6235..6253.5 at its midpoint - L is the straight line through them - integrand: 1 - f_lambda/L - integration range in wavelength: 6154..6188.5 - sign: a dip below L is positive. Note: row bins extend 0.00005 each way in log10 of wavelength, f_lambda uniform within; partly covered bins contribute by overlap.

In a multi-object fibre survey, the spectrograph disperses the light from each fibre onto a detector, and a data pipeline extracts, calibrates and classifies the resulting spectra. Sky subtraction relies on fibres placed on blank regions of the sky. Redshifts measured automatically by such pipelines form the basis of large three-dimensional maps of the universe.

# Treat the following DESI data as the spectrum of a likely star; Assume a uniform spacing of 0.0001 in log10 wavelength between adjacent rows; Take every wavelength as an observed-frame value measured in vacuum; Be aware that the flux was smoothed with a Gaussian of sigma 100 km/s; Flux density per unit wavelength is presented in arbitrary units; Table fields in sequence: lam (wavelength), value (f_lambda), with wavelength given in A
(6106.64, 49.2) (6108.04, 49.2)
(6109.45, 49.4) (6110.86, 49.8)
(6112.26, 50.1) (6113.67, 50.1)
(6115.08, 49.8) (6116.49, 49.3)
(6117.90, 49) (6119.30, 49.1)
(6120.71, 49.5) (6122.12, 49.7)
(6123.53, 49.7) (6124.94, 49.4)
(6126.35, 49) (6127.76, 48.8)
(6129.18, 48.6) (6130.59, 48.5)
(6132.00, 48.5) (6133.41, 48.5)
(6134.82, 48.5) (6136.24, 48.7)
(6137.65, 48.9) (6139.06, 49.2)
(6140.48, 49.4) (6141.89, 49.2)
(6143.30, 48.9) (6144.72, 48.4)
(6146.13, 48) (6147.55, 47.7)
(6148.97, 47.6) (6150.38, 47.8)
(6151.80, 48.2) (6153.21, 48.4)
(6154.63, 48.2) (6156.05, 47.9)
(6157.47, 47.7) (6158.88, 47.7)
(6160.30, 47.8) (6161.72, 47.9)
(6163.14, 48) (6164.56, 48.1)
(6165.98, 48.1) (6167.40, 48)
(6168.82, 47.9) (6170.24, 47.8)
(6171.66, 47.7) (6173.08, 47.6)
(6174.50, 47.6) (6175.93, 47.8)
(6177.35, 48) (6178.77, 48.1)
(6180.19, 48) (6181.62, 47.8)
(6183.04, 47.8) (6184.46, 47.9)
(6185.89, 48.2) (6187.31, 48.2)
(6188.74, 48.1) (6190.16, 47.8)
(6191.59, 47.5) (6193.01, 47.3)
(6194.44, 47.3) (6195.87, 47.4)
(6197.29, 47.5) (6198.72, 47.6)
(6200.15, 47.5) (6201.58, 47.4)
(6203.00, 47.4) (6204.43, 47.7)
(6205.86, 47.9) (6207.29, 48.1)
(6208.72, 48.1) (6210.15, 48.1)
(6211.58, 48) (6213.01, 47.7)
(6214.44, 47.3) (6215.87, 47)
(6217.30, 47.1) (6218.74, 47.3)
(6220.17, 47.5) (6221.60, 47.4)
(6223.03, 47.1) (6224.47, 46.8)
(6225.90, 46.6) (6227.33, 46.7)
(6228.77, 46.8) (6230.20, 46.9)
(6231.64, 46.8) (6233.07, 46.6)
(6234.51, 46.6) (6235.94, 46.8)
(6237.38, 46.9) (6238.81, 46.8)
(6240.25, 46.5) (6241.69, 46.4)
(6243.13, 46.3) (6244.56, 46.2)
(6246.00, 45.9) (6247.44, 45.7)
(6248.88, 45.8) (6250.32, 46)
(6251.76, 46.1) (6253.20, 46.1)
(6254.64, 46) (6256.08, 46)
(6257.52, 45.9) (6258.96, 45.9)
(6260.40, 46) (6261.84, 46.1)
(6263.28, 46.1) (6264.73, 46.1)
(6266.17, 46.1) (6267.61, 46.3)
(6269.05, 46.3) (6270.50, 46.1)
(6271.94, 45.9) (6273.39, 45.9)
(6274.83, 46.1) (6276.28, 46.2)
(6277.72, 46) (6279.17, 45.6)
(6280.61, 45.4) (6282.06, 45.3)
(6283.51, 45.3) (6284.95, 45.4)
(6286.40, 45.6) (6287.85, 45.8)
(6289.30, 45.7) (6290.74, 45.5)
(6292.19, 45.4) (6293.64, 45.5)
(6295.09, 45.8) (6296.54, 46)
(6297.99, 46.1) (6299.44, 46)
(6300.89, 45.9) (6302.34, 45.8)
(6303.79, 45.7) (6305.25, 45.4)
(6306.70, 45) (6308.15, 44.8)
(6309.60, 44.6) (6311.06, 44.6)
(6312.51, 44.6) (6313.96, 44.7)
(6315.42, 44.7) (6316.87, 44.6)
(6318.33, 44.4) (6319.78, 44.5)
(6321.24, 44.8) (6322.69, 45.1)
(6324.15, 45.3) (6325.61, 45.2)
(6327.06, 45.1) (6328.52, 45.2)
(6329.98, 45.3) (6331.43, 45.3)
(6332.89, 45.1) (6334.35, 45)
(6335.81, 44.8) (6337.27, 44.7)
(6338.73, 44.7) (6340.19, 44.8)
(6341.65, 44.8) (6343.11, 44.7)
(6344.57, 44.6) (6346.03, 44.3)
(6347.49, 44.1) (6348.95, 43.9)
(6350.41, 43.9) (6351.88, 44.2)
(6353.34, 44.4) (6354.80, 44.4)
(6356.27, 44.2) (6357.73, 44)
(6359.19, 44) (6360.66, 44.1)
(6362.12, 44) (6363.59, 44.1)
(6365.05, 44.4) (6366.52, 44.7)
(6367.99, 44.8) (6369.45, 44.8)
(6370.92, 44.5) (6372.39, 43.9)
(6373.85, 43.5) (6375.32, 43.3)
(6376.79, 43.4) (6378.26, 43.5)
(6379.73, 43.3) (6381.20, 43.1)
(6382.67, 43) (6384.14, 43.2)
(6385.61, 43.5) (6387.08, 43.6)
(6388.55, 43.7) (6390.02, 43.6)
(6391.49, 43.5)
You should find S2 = 0.08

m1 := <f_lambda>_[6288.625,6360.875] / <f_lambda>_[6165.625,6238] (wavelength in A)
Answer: 0.95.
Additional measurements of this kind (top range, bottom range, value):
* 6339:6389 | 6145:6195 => 0.92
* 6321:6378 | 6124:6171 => 0.92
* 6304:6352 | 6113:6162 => 0.92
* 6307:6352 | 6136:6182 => 0.93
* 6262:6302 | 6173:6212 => 0.96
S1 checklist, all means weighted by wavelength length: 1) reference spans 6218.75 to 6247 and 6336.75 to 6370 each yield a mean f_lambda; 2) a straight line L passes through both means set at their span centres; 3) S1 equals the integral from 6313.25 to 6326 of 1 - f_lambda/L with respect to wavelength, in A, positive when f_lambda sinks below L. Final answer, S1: 0.1 A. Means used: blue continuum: 46.7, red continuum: 44.4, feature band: 44.8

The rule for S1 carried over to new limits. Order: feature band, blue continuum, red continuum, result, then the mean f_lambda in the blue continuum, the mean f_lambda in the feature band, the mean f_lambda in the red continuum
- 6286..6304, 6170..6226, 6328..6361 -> -0.1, 47.6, 45.8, 44.5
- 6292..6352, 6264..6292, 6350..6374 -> 0.0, 45.8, 45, 44.2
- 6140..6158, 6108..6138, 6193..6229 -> 0.2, 49.2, 48.3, 47.4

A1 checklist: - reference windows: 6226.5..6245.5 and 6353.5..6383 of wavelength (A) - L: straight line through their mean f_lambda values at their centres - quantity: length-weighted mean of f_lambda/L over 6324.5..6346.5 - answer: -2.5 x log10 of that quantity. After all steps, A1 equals -0.01 mag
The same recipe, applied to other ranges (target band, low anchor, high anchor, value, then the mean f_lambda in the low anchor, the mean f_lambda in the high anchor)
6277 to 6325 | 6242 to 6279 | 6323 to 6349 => 0.003 mag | 46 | 44.9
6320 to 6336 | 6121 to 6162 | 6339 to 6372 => -0.005 mag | 48.5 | 44.3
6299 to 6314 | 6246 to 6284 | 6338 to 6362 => -0.001 mag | 45.9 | 44.3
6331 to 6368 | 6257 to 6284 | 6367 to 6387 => -0.004 mag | 45.9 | 43.7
